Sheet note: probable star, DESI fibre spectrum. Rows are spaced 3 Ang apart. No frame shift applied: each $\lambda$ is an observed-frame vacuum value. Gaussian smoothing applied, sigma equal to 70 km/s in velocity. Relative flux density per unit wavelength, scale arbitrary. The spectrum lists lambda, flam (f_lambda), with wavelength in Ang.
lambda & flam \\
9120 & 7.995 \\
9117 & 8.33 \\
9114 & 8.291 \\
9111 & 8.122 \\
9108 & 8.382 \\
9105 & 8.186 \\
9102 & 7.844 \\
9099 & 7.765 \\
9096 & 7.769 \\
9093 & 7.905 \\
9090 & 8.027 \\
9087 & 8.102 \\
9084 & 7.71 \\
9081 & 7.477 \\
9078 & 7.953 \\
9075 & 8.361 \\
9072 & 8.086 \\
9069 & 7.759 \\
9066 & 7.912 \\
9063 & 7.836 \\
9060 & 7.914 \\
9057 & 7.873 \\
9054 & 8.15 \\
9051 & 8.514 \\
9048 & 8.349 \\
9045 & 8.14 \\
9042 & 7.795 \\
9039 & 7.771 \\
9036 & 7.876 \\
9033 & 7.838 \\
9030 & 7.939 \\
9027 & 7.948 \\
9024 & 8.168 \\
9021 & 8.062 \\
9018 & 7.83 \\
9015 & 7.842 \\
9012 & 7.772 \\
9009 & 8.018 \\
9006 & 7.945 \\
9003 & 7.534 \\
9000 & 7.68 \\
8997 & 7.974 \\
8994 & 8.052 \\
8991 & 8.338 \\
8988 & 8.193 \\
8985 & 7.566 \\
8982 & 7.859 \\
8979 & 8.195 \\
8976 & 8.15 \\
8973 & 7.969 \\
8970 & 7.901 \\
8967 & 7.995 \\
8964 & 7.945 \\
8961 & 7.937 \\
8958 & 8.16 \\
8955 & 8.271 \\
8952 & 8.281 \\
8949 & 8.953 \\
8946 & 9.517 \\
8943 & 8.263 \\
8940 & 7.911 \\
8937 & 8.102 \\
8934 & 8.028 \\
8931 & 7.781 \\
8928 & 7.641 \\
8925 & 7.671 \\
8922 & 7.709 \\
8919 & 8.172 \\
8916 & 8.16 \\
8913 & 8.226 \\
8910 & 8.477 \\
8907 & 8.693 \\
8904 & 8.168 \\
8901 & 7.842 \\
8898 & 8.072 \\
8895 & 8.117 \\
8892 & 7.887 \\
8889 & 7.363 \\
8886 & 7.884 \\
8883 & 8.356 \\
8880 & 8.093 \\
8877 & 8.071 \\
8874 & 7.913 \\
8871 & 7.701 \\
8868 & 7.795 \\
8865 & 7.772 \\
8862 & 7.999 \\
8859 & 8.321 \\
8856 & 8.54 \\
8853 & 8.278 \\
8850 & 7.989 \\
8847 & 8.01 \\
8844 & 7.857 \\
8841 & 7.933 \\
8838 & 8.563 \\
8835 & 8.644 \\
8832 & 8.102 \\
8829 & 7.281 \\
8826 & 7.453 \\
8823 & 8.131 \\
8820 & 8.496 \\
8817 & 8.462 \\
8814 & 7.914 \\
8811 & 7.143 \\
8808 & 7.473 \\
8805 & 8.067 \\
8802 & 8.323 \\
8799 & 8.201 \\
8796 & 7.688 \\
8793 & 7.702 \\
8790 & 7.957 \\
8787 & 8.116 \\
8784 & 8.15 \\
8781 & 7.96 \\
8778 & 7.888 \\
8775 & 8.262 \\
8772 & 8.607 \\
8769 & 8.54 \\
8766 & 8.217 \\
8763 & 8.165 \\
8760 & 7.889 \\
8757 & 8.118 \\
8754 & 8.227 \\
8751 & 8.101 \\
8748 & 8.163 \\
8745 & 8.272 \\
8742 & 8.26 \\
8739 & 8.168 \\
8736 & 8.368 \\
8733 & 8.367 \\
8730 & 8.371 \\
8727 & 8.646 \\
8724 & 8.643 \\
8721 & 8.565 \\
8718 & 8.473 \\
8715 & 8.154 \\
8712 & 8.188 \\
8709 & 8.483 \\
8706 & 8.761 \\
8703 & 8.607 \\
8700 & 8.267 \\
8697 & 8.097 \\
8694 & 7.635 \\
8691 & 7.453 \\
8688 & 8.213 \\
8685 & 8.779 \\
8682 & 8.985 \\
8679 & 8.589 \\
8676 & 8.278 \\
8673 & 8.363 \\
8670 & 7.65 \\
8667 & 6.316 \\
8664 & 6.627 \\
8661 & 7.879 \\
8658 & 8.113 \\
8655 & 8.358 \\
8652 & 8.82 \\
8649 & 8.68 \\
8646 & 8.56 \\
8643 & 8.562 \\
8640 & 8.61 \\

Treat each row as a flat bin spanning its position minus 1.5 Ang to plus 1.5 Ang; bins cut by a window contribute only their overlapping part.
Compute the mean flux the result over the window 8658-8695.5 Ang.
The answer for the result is 7.91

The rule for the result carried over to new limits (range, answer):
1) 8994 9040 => 7.89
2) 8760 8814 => 8.02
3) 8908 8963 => 8.18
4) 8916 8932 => 7.83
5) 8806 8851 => 7.96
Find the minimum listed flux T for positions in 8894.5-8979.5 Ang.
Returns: 7.641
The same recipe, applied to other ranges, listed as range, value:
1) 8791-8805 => 7.688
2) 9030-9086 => 7.477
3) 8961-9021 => 7.534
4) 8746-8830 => 7.143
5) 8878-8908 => 7.363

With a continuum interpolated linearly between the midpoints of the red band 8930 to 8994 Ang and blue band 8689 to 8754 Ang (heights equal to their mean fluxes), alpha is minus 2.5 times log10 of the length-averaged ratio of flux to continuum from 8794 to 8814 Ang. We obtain 0.057 mag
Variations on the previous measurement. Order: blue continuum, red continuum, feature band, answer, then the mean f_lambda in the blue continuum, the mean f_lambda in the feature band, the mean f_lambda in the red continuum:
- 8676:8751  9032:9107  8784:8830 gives 0.05 mag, 8.35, 7.91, 7.96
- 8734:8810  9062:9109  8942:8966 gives -0.05 mag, 8.11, 8.41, 7.94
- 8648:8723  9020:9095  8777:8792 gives 0.02 mag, 8.17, 8.01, 7.98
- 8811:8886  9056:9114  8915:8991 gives -0.01 mag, 8.05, 8.1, 7.96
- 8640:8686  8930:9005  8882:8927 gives 0.01 mag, 8.18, 8.05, 8.1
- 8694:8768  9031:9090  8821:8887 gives 0.02 mag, 8.3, 8.04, 7.97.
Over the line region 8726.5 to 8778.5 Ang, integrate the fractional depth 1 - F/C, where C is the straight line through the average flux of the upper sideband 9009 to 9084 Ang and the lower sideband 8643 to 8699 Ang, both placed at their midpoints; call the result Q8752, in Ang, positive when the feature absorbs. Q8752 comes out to -1.2 Ang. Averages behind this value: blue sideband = 8.09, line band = 8.26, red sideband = 7.96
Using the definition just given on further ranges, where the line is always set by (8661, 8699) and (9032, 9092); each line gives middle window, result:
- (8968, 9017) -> 0.2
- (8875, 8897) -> -0.1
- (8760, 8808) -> -1.0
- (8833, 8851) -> -0.5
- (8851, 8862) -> -0.5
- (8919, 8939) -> 0.3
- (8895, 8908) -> -0.4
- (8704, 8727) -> -1.6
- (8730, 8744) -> -0.7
